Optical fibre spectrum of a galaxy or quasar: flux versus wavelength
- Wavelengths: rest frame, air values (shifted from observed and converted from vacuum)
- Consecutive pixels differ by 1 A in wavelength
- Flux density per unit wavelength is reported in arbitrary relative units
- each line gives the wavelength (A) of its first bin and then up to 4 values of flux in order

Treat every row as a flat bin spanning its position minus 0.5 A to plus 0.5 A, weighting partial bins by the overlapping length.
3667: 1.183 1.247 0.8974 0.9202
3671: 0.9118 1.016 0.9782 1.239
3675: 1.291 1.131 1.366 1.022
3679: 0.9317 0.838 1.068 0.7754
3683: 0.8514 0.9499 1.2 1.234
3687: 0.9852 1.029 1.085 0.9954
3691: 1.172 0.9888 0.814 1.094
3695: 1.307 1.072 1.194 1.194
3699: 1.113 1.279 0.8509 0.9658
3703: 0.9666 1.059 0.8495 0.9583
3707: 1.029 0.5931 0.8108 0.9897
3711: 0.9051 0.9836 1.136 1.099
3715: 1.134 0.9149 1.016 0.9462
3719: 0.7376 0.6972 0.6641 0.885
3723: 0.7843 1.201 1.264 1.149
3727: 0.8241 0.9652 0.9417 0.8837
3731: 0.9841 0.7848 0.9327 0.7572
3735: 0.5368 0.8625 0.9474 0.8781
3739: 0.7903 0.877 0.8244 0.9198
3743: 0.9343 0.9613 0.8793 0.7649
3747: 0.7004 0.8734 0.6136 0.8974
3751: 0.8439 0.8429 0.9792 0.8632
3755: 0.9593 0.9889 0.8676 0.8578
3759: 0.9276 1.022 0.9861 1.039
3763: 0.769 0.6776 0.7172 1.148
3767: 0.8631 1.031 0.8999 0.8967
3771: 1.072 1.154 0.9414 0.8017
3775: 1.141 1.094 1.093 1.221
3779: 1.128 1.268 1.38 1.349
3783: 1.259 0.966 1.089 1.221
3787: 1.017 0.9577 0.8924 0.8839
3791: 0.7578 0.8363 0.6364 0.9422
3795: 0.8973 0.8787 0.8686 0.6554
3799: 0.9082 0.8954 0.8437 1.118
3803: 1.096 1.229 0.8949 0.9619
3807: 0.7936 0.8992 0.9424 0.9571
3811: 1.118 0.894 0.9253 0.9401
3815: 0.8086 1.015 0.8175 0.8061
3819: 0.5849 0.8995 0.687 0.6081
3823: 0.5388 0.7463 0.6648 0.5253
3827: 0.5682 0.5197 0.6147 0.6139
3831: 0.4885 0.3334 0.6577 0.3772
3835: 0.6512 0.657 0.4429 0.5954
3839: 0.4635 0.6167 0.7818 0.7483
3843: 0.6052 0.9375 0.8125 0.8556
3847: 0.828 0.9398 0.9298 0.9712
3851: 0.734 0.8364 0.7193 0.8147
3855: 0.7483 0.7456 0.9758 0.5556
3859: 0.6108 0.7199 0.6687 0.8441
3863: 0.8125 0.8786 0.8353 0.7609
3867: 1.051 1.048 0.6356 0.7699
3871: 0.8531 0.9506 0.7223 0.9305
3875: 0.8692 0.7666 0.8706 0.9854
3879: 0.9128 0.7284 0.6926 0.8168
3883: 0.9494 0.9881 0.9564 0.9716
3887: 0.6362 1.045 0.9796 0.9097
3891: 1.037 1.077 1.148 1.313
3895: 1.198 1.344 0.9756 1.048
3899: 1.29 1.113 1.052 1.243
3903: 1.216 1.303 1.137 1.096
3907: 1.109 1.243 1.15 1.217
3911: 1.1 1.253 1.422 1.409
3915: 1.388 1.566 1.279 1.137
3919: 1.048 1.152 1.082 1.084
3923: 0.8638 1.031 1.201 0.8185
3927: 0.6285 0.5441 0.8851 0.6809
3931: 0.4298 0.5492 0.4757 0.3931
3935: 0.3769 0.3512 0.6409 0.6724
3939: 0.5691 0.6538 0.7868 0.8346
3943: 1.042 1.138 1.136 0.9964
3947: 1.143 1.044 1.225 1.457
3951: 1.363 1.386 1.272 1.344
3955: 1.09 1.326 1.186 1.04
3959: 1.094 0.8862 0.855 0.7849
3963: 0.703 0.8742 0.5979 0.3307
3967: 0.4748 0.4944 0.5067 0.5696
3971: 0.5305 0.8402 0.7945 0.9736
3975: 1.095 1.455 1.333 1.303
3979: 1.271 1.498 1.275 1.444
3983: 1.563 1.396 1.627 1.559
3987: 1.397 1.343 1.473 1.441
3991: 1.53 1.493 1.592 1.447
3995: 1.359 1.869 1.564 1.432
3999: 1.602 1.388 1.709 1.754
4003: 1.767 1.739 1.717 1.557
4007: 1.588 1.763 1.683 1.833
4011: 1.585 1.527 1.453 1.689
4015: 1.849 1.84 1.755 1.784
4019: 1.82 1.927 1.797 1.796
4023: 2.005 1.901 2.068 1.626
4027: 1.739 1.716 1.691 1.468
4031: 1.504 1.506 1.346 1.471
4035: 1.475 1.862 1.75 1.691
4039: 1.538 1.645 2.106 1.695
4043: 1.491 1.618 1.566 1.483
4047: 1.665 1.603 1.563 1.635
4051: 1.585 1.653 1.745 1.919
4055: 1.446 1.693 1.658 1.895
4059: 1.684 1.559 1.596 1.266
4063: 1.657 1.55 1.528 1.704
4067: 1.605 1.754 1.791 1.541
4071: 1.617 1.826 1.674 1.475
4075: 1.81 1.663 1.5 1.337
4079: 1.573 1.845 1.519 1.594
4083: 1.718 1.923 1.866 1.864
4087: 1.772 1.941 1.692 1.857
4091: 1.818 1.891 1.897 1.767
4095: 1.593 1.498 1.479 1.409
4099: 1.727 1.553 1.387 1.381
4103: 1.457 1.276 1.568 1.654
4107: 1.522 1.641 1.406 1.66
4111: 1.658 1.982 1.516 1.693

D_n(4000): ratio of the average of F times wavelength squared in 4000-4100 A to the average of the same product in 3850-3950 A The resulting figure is 1.93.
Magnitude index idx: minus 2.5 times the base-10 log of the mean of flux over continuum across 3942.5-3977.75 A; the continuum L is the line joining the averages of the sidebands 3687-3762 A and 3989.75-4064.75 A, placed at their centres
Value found 0.45 mag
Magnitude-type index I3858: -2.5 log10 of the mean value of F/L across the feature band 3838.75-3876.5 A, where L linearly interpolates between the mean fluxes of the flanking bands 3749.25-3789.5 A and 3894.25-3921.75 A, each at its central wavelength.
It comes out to 0.38 mag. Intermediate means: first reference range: 1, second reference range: 1.21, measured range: 0.801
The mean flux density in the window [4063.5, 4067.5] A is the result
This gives 1.6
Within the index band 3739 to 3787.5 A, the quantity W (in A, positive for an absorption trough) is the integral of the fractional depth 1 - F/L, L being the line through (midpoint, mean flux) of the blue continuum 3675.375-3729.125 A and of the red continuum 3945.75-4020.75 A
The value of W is 4.7 A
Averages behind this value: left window 1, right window 1.33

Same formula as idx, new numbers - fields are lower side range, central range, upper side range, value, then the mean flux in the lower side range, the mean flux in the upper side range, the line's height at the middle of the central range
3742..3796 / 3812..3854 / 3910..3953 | 0.33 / 0.957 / 0.965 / 0.96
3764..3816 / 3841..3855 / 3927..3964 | 0.16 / 0.981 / 0.895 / 0.949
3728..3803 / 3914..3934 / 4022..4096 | 0.38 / 0.932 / 1.67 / 1.33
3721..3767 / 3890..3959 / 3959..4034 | 0.21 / 0.888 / 1.41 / 1.26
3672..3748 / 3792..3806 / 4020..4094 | 0.25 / 0.97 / 1.68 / 1.15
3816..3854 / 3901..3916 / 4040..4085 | -0.24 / 0.687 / 1.65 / 0.997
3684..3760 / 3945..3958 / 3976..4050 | 0.20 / 0.945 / 1.61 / 1.47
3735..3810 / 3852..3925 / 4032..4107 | 0.22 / 0.942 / 1.64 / 1.21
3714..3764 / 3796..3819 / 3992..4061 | 0.17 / 0.891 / 1.67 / 1.08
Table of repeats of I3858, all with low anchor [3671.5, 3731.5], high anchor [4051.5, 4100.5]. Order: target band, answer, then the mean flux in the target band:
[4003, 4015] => -0.07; 1.66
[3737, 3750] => 0.27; 0.841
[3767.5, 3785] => 0.04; 1.1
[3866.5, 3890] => 0.45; 0.876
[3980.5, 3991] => 0.04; 1.46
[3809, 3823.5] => 0.41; 0.832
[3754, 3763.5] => 0.19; 0.931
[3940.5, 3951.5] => 0.29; 1.11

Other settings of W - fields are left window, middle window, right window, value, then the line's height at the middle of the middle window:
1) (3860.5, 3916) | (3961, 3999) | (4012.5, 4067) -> 6.8 A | 1.41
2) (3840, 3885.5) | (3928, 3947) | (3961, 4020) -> 7.2 A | 1.14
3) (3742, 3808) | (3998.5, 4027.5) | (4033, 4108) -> -4.3 A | 1.51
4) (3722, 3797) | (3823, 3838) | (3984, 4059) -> 7.6 A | 1.13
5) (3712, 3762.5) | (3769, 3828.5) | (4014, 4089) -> 7.1 A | 1.06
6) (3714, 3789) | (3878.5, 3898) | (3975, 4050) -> 4.7 A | 1.29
